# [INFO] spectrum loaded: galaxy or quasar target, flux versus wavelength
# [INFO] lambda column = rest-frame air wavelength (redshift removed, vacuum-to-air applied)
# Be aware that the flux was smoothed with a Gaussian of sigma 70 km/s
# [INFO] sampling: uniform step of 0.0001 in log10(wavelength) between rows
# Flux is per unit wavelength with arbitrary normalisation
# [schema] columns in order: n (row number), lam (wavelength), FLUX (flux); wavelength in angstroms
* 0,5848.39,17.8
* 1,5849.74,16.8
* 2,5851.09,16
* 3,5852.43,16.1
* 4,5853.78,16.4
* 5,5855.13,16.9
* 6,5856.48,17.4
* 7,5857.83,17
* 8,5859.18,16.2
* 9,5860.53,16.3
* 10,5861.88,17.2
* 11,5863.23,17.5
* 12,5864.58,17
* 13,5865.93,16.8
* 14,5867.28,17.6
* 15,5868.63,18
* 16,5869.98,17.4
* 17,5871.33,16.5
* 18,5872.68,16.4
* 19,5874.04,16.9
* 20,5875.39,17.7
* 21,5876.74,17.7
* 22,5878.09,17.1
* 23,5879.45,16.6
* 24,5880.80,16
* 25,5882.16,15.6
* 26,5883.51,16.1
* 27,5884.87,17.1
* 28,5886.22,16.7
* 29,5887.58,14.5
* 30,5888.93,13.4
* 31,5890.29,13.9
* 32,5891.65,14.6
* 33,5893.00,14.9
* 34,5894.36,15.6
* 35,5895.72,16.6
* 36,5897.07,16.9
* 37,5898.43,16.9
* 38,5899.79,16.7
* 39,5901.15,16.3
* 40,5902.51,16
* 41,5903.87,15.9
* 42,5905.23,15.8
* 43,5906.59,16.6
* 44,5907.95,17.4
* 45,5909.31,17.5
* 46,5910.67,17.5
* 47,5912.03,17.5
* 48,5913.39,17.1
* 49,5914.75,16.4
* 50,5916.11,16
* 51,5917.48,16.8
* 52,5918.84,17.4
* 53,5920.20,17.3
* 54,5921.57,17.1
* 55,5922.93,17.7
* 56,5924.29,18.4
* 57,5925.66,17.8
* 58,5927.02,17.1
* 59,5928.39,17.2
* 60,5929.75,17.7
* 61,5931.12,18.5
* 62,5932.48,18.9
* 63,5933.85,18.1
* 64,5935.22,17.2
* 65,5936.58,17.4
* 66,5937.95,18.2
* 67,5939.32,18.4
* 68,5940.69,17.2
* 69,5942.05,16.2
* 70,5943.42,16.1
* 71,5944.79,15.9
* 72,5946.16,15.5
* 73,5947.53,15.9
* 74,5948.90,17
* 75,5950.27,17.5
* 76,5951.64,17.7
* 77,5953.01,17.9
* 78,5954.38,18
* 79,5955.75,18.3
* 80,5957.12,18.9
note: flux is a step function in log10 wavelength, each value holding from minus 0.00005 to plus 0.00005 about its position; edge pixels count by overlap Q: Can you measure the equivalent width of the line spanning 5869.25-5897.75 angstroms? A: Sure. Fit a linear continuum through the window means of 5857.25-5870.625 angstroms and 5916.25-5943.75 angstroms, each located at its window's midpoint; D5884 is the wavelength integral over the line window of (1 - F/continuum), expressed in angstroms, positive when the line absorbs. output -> 1.8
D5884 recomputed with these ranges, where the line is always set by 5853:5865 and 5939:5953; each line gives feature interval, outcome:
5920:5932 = -0.6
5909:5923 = -0.2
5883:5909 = 1.4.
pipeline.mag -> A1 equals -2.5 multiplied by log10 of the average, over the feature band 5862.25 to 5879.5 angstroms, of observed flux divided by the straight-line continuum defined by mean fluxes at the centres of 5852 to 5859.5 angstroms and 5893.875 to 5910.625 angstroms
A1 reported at -0.03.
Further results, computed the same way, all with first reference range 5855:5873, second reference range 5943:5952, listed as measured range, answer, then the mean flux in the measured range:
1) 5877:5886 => 0.028 mag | 16.5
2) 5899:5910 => 0.016 mag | 16.5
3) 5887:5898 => 0.118 mag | 15.1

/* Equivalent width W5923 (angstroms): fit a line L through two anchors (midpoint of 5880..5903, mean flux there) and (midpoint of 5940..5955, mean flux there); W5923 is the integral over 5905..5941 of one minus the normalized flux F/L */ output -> -2.4 angstroms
